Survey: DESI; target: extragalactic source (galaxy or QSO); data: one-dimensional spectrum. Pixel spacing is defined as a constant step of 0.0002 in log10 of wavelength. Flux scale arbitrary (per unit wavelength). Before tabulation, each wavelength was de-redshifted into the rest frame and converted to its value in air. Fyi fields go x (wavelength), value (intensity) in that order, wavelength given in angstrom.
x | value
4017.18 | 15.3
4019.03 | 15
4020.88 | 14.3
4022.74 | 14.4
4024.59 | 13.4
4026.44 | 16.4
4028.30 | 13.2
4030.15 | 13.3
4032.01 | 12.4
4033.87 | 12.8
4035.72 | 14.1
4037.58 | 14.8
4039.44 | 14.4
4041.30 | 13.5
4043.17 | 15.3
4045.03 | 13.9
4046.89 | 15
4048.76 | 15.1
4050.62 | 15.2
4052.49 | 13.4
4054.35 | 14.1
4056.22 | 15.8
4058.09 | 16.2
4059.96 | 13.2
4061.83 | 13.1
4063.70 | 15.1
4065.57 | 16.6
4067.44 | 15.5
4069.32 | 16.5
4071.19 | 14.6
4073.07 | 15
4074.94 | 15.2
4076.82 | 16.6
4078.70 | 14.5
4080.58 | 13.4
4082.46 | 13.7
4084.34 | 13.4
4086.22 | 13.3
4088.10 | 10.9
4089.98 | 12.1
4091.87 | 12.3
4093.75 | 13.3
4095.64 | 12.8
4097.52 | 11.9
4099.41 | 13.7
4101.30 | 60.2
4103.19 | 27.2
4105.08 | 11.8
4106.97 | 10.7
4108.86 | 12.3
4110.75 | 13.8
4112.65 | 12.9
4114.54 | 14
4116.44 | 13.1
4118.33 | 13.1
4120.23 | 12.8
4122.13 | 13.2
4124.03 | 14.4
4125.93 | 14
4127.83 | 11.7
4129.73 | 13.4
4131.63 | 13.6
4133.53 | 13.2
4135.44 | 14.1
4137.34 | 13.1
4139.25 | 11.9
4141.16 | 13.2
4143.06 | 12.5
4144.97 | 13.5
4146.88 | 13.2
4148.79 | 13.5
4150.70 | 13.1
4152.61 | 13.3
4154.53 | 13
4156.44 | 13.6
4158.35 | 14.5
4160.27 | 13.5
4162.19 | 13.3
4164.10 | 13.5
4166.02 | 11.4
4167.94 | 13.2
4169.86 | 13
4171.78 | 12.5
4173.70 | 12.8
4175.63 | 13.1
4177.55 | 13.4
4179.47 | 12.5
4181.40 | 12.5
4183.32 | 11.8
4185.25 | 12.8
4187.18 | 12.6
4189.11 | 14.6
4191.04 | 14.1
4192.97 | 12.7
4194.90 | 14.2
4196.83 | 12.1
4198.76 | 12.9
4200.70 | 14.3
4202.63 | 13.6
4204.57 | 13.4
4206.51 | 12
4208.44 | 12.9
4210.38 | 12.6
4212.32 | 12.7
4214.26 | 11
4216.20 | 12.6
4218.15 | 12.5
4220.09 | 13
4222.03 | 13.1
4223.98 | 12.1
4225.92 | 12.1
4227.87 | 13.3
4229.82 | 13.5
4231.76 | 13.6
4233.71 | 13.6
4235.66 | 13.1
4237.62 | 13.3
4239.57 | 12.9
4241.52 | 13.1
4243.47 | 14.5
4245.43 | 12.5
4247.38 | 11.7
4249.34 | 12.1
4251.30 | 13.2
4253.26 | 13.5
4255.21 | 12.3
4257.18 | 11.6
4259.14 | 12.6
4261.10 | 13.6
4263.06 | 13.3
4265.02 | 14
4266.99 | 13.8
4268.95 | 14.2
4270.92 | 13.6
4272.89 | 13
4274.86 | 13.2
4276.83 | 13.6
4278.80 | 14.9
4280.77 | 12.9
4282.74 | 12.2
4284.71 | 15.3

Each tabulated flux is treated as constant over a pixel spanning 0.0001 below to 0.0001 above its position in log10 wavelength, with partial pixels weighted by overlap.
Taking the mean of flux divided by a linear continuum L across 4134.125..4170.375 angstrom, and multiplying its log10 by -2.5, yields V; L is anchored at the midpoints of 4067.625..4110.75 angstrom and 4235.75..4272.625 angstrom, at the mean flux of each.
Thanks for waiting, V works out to 0.14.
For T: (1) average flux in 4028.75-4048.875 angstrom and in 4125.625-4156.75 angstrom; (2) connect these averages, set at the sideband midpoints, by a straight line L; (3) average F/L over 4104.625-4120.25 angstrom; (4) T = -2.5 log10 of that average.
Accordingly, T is 0.053 mag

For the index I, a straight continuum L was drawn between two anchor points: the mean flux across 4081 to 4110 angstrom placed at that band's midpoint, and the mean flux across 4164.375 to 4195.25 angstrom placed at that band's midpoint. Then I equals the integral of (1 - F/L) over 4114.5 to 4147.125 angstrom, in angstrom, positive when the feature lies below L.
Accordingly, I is 4.0 angstrom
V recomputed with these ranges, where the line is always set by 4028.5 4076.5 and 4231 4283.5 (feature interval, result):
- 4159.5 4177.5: 0.07 mag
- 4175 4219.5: 0.06 mag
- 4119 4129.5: 0.07 mag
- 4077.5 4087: 0.05 mag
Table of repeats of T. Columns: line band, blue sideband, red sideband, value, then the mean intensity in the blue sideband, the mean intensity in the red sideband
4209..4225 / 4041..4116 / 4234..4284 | 0.10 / 15.4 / 13.2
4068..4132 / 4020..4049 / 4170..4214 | -0.12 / 14.1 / 13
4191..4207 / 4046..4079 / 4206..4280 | 0.02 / 15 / 13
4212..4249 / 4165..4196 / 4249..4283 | 0.02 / 12.9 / 13.2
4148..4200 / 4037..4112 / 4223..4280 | 0.09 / 15.5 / 13.2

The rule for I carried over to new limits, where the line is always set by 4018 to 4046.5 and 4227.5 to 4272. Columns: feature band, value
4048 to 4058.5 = -0.7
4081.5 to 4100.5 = 1.0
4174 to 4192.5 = 0.6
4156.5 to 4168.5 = 0.2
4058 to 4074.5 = -1.3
